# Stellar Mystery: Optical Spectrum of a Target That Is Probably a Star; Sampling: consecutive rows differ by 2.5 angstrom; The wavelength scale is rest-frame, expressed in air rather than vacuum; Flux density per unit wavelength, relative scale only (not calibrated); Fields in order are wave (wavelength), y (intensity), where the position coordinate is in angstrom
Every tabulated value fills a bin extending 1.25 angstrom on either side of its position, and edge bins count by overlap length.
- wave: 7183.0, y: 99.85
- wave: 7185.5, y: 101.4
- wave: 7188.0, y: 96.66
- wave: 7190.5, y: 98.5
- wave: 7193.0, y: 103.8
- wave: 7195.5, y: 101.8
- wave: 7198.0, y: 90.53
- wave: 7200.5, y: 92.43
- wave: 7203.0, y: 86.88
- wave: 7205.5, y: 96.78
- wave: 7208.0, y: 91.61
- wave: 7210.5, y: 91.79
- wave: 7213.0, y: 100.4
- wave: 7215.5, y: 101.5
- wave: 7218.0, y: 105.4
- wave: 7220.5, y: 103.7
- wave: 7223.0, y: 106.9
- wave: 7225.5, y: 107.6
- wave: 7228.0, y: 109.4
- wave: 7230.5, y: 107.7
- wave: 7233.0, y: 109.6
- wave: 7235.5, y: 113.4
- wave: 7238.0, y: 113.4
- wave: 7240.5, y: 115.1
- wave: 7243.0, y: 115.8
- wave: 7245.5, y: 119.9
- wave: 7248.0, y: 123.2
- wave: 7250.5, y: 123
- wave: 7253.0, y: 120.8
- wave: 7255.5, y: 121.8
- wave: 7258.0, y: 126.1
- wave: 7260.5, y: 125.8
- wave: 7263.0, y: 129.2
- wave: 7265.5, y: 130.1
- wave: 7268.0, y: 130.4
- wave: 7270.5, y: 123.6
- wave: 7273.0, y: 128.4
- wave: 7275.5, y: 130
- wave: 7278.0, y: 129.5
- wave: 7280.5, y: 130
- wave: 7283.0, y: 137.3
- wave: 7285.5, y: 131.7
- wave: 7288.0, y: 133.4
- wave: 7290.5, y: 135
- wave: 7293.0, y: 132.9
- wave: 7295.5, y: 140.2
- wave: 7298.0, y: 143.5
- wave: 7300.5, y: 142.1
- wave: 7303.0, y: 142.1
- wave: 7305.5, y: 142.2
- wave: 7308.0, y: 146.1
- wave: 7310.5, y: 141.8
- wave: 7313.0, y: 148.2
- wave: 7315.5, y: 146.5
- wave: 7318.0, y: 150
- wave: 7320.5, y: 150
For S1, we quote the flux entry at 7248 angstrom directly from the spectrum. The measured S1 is 123.2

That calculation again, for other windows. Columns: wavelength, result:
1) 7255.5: 121.8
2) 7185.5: 101.4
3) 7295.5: 140.2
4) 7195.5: 101.8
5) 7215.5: 101.5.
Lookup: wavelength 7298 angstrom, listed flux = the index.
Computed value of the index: 143.5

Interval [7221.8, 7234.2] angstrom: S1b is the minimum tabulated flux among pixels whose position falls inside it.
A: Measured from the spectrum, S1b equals 106.9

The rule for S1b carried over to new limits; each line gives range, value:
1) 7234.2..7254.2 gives 113.4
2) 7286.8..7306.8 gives 132.9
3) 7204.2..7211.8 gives 91.61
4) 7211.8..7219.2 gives 100.4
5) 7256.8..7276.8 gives 123.6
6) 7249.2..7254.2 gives 120.8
